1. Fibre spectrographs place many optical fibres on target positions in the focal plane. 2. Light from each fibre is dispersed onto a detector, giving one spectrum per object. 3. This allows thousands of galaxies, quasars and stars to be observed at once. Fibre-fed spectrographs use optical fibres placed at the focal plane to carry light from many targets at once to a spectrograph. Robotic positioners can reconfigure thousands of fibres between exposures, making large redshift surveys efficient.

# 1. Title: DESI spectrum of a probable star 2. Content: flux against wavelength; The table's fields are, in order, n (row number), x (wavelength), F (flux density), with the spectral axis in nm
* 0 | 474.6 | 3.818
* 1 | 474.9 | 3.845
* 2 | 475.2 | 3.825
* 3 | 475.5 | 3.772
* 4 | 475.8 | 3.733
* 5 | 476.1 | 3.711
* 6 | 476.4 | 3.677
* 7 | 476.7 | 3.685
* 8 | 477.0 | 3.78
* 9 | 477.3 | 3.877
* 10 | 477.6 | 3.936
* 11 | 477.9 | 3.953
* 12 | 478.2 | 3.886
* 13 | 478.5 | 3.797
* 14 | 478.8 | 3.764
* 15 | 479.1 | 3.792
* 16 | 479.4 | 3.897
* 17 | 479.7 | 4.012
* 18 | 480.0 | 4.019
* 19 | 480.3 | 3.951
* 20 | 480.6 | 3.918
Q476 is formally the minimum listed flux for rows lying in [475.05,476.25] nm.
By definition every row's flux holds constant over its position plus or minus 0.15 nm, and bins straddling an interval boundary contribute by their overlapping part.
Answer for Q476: 3.711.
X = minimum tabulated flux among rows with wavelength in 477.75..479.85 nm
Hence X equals 3.764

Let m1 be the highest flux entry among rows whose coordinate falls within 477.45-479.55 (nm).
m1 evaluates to 3.953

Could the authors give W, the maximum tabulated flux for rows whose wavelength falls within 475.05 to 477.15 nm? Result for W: 3.825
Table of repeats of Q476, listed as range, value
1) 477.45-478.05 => 3.936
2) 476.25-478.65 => 3.677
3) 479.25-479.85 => 3.897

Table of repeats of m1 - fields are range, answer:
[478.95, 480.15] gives 4.019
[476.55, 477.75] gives 3.936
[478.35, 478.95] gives 3.797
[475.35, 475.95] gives 3.772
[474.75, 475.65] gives 3.845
